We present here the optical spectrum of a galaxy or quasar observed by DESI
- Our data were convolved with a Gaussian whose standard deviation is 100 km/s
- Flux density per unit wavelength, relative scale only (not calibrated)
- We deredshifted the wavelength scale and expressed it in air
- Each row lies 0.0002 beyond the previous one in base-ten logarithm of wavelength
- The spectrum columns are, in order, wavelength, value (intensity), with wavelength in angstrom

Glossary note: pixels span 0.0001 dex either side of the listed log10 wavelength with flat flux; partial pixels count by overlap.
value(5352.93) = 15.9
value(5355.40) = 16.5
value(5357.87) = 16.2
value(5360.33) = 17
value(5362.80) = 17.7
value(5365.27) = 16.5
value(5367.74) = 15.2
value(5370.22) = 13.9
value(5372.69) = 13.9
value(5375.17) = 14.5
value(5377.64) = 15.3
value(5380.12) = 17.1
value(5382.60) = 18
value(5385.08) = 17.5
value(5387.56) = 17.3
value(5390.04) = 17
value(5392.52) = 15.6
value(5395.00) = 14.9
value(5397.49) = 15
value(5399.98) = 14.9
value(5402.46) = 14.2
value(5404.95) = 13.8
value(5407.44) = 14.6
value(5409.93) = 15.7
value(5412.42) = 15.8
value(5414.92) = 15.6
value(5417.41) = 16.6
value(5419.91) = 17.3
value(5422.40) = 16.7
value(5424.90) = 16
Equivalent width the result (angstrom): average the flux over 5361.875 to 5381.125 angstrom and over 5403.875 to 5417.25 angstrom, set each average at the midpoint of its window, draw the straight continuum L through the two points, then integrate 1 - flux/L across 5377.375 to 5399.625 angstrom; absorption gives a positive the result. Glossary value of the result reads -1.5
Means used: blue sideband 15.5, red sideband 15.2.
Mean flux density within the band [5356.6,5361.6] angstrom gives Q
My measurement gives 16.6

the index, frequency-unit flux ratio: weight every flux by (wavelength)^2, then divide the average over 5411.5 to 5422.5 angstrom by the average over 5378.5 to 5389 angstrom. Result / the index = 0.95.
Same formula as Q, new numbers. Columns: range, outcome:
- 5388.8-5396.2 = 15.9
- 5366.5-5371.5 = 14.5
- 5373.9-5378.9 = 14.9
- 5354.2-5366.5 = 16.8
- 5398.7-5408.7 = 14.4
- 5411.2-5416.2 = 15.7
